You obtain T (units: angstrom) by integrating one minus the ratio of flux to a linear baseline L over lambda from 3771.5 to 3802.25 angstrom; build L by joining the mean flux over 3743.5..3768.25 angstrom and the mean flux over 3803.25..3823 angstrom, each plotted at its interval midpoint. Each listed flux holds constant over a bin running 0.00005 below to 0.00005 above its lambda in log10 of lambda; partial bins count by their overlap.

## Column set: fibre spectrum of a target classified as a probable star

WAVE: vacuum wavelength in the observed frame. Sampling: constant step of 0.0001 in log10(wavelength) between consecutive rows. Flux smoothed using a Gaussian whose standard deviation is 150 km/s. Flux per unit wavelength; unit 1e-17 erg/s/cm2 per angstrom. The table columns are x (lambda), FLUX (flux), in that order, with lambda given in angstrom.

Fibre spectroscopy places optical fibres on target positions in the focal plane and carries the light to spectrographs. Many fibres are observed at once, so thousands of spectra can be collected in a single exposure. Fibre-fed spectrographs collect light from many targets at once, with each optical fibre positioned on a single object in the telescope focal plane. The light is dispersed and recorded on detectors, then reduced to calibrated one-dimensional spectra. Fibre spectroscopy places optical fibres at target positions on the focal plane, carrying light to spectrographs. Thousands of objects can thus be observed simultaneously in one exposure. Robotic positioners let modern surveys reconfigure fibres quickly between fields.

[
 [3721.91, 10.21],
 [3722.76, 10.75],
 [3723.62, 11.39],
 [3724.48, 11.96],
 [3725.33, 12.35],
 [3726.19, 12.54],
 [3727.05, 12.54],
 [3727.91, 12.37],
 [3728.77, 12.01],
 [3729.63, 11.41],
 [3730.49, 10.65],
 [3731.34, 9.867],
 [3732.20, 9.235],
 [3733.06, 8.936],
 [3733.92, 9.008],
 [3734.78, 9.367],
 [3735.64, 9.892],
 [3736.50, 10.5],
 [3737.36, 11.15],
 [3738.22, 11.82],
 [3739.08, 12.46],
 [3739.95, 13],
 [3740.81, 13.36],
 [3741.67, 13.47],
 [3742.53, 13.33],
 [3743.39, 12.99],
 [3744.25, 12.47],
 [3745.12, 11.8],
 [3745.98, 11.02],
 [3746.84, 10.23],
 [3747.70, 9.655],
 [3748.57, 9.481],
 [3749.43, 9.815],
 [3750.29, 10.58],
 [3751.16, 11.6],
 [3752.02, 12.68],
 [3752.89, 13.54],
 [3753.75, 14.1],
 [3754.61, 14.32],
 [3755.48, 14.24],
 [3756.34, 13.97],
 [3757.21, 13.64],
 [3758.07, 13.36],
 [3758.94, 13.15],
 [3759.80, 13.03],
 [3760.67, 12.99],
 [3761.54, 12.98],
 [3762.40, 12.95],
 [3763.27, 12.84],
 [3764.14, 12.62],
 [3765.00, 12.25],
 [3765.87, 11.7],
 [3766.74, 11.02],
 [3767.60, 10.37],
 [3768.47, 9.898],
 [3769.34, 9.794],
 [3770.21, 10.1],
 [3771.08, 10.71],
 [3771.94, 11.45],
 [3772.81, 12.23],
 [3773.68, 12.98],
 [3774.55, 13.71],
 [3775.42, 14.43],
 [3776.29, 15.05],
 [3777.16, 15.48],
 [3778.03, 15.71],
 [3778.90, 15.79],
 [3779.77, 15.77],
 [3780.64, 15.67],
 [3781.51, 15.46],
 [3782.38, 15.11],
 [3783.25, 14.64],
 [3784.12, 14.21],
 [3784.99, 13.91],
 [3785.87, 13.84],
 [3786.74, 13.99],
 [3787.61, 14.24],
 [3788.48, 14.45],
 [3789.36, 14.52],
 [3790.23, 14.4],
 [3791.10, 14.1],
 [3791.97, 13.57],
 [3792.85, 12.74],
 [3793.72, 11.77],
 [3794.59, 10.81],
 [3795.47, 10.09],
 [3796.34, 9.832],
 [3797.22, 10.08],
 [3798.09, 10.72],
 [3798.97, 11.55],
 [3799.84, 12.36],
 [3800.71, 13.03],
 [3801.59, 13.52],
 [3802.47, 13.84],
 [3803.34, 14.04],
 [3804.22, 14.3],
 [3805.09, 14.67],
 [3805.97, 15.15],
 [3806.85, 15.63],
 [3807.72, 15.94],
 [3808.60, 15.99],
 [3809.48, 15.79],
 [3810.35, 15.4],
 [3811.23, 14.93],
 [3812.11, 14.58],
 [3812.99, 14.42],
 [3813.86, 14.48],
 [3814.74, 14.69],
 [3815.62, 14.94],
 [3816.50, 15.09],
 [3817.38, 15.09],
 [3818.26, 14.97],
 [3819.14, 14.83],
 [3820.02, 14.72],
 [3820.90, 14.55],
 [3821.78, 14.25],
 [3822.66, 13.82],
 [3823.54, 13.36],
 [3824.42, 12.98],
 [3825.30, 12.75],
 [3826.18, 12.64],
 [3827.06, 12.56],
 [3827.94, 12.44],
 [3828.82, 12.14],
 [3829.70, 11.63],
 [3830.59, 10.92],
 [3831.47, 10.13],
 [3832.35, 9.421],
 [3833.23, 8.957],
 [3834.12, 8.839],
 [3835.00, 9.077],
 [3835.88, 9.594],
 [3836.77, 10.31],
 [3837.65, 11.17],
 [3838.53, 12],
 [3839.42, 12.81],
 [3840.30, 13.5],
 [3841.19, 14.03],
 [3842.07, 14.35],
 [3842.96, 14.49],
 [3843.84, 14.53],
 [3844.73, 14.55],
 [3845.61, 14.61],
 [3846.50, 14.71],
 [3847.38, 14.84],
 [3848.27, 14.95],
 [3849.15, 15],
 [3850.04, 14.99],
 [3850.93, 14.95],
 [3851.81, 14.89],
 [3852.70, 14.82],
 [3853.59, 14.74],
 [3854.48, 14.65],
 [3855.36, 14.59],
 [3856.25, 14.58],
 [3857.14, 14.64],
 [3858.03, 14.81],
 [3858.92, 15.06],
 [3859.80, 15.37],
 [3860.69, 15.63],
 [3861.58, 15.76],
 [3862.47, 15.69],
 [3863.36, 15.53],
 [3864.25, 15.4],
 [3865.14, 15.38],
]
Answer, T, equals 0.4 angstrom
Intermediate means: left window 12.2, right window 14.9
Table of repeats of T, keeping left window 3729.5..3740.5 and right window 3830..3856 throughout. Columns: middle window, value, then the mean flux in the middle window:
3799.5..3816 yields -3.3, 14.6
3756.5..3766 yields -1.5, 12.9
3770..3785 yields -3.3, 14.1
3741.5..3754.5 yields -1.1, 11.8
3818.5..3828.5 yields -0.8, 13.6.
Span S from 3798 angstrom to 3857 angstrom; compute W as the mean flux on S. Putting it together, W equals 13.6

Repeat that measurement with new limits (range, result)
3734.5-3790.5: 12.8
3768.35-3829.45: 13.7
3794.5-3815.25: 13.6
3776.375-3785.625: 15.1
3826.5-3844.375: 11.7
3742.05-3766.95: 12.4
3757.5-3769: 12.2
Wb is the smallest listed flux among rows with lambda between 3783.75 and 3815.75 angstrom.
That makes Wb 9.832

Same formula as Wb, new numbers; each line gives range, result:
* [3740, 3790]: 9.481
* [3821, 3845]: 8.839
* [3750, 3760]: 10.58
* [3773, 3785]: 12.98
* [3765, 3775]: 9.794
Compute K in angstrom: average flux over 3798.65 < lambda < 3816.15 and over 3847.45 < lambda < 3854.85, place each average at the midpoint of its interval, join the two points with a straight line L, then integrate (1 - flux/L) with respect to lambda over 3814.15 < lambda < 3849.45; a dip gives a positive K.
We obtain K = 4.1 angstrom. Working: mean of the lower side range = 14.5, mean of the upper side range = 14.9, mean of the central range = 13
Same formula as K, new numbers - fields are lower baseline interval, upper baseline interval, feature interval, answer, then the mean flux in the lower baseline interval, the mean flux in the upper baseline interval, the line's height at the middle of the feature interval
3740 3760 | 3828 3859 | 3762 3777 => 0.6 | 12.4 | 13.1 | 12.6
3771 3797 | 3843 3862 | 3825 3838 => 3.3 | 13.7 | 14.9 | 14.5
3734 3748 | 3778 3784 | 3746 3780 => 2.8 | 11.6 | 15.4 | 13.7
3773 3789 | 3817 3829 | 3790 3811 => 1.3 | 14.6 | 13.7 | 14.2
